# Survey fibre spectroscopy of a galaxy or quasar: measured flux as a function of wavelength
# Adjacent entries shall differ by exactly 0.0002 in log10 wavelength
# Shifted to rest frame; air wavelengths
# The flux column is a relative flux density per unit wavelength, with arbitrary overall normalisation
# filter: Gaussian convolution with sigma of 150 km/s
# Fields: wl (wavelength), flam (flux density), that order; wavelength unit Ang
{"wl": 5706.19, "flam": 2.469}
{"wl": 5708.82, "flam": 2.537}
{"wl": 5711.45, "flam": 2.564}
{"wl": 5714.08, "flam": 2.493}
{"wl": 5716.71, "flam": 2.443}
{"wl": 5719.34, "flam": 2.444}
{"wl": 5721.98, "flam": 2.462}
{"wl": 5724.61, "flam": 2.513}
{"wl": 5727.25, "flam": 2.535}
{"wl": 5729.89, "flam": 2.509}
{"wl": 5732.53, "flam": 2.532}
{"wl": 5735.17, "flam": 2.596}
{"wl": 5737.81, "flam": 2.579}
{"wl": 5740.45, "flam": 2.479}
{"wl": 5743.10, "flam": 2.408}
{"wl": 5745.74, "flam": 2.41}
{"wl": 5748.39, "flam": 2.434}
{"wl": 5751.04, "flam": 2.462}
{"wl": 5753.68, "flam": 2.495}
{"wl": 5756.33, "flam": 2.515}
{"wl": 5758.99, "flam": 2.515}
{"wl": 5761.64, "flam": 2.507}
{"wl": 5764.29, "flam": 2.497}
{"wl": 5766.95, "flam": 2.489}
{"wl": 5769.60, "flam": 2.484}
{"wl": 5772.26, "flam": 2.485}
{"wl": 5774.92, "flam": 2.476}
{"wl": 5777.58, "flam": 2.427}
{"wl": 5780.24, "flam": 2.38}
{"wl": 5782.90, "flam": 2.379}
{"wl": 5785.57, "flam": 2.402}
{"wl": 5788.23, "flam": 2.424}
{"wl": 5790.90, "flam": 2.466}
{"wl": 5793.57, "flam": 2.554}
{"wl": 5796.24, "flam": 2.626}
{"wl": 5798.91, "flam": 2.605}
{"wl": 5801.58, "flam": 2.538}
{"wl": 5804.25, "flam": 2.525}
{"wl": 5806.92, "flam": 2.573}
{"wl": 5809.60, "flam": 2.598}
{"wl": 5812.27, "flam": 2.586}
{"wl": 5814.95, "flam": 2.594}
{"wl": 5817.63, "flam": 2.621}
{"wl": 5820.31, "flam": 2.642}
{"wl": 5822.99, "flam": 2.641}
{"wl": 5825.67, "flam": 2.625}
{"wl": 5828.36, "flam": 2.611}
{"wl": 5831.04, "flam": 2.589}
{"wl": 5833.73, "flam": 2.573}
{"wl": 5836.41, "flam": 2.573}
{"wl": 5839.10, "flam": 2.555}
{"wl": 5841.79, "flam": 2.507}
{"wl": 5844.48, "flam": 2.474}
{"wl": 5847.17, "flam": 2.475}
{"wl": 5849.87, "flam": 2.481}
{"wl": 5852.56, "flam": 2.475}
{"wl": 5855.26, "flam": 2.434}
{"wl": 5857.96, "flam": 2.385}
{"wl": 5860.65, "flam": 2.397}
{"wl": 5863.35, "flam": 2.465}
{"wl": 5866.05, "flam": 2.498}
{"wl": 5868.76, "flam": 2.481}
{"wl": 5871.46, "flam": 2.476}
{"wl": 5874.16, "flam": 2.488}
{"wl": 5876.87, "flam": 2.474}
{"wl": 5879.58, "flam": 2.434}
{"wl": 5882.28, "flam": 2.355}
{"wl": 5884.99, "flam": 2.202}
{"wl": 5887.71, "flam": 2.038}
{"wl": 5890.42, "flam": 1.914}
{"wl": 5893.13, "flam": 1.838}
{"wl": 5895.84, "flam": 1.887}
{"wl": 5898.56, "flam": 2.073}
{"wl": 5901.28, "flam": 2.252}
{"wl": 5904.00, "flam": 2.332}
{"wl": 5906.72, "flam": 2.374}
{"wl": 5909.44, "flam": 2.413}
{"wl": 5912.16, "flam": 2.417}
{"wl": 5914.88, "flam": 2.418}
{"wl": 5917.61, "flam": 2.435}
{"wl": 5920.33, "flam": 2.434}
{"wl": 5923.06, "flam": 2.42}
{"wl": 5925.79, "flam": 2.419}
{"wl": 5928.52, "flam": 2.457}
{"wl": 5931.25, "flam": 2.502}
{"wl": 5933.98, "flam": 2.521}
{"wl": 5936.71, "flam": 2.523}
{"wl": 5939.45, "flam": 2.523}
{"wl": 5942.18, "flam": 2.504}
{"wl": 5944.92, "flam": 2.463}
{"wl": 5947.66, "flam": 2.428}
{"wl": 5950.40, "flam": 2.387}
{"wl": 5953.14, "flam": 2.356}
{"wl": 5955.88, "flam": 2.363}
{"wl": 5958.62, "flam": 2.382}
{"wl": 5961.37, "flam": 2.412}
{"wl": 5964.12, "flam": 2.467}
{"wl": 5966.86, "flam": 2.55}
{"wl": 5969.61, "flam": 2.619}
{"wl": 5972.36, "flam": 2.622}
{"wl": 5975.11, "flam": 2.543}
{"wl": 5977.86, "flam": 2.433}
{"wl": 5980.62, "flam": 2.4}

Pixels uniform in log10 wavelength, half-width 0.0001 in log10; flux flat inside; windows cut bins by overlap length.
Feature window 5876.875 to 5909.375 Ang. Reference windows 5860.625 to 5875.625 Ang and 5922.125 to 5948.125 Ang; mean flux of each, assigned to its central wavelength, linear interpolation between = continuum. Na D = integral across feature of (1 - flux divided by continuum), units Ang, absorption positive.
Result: 3.9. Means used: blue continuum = 2.47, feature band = 2.18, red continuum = 2.48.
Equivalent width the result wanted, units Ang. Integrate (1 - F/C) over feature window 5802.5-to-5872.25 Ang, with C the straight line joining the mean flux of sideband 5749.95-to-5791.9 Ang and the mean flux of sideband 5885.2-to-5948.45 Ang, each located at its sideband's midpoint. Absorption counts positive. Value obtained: -3.8 Ang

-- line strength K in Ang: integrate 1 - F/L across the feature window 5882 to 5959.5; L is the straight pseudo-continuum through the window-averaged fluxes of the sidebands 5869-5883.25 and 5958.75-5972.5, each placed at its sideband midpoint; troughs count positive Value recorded 4.7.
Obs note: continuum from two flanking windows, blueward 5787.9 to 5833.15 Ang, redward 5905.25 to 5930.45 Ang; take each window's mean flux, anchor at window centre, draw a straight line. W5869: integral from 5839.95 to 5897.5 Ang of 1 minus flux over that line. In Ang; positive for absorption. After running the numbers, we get 3.6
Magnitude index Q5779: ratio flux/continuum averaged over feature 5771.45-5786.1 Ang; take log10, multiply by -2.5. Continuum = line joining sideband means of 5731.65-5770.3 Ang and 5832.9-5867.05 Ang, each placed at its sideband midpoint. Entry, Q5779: 0.03 mag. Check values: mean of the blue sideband 2.49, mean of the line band 2.42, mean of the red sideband 2.48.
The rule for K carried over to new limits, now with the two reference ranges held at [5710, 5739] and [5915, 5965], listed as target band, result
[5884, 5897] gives 2.6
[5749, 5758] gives 0.1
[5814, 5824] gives -0.6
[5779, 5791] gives 0.4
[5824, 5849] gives -0.8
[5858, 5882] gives 0.1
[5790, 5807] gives -0.4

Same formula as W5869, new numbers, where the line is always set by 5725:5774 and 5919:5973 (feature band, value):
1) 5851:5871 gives 0.2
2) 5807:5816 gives -0.4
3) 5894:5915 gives 1.9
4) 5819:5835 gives -0.8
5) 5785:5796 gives 0.0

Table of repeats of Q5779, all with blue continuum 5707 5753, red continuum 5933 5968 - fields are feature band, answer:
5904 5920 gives 0.02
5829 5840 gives -0.04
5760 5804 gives 0.00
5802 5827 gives -0.05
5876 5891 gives 0.10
